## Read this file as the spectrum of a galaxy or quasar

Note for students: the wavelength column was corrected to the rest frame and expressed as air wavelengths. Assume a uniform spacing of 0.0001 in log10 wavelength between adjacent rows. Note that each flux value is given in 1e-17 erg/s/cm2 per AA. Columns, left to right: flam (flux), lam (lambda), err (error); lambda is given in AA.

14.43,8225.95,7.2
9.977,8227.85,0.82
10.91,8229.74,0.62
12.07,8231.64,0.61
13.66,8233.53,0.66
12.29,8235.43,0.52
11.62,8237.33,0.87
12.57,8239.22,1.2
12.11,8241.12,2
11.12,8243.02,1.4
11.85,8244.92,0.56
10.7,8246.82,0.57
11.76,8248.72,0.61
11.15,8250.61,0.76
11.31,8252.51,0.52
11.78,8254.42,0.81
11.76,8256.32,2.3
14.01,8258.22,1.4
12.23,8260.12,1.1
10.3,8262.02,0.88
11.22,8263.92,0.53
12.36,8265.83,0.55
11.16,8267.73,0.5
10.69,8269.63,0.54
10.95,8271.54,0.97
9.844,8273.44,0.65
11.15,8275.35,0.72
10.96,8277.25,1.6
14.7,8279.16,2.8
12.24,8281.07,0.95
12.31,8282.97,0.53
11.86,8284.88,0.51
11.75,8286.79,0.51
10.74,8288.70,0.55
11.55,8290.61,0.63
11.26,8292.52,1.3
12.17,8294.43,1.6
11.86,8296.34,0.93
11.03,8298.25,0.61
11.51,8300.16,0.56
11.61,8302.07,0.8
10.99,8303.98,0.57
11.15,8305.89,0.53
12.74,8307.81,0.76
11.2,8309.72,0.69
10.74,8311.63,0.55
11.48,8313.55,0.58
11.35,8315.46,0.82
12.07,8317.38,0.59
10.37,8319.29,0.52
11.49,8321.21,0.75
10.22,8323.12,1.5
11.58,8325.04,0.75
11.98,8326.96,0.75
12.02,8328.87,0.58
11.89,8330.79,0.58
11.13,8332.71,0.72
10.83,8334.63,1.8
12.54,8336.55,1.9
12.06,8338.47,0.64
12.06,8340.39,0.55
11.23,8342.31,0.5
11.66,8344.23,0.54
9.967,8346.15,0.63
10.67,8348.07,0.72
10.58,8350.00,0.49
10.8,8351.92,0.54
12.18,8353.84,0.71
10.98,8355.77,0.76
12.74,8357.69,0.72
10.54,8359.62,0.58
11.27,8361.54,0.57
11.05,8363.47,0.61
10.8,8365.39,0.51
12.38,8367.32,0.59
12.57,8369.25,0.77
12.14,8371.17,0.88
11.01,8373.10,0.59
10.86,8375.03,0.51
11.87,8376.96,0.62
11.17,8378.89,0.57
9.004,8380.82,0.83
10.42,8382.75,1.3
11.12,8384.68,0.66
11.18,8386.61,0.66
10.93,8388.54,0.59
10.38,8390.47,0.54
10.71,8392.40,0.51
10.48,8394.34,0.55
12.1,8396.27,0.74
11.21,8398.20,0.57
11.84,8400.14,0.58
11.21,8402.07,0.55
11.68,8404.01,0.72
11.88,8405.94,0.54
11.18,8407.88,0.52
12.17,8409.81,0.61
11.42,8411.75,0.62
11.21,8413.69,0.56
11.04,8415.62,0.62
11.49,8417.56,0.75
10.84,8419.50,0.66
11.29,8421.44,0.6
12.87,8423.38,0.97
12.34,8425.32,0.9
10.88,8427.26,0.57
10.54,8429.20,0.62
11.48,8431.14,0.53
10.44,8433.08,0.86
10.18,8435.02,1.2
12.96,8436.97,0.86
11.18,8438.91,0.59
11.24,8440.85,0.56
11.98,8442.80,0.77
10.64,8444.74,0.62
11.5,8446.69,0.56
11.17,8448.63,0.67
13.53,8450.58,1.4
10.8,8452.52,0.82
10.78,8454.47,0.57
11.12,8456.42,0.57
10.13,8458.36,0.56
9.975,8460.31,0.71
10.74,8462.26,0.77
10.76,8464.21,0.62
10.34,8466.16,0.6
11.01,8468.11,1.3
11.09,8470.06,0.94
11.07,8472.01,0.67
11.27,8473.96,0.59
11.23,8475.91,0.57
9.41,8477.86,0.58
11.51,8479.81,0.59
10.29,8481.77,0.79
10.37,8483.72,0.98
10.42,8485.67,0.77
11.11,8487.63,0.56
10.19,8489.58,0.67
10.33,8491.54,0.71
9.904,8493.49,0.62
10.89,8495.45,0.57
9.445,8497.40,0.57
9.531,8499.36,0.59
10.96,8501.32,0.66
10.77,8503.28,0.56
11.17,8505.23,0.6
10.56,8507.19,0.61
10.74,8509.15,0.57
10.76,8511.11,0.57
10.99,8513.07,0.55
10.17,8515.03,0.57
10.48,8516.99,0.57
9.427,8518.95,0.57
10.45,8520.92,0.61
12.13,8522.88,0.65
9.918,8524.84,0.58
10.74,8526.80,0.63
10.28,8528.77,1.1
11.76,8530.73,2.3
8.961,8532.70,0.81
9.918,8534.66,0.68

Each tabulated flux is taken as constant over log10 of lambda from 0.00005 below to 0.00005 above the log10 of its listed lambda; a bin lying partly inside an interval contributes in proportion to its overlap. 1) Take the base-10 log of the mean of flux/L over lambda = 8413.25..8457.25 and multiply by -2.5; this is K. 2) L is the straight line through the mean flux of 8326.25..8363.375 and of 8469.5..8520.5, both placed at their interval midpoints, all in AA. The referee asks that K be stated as -0.05 mag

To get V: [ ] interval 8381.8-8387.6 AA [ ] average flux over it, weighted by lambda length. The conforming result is 10.9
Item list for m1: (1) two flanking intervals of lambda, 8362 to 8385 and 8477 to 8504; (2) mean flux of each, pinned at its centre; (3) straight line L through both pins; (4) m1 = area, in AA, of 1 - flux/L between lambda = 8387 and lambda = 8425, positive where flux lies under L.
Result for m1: -1.4 AA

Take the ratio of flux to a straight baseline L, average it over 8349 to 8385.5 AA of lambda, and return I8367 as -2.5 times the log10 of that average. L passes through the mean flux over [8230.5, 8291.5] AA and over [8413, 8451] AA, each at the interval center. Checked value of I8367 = 0.03 mag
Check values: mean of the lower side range 11.7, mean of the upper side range 11.4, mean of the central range 11.2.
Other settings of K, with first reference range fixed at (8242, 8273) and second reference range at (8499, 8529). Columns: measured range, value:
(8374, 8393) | 0.028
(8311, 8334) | -0.009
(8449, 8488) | -0.009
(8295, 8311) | -0.017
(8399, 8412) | -0.063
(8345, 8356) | 0.030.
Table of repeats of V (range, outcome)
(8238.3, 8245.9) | 11.9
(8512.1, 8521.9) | 10.3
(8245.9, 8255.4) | 11.3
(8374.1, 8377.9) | 11.4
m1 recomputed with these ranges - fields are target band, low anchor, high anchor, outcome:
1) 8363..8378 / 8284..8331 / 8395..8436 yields -0.2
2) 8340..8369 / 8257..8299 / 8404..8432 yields 0.7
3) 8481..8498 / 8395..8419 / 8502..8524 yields 0.8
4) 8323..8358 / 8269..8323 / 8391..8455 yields 0.1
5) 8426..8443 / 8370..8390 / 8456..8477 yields -0.5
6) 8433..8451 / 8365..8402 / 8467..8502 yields -1.1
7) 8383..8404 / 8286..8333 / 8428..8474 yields 0.2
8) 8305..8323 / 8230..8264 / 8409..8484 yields 0.4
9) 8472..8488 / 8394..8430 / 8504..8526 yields 0.3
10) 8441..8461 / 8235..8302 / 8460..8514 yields -0.7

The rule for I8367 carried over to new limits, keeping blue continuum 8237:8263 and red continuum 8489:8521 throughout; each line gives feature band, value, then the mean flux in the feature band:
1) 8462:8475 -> -0.03 mag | 10.9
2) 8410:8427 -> -0.07 mag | 11.6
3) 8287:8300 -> 0.01 mag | 11.5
